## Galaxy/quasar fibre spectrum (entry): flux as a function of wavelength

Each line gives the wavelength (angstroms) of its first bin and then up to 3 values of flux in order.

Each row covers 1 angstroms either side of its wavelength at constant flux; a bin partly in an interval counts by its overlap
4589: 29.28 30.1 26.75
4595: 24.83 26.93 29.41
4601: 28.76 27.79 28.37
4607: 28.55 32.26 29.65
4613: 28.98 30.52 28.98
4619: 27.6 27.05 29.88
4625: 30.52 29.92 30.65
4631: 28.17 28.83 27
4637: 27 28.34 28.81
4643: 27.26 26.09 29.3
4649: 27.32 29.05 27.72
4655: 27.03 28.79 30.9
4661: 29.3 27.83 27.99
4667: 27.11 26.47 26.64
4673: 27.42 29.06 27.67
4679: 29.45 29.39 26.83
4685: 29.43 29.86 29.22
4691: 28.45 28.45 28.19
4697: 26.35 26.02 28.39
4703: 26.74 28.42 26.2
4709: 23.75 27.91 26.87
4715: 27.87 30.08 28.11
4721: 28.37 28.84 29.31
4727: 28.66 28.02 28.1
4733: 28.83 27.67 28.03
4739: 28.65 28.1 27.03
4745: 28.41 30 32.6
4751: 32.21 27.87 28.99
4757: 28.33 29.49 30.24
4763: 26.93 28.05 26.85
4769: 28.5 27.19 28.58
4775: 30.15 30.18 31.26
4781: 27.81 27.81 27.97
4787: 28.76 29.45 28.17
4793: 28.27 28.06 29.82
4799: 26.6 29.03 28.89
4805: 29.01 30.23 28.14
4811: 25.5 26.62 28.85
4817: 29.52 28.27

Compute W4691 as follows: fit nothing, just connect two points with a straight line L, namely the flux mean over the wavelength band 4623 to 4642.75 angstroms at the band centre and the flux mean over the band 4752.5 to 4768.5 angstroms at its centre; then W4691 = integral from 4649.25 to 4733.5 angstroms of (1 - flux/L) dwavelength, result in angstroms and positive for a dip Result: 1.6 angstroms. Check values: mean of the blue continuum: 28.8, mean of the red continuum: 28.4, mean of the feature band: 28.1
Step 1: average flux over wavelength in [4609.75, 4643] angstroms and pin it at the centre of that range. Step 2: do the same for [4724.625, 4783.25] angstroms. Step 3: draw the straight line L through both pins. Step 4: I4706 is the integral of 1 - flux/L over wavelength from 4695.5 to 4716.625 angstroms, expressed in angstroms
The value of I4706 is 1.3 angstroms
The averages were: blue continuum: 28.8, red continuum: 28.8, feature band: 27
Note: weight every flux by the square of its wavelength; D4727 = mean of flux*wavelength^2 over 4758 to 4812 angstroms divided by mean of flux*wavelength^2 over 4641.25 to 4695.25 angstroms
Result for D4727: 1.06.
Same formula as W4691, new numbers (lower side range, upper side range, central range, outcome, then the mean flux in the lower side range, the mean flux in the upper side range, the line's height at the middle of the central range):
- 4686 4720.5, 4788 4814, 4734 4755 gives -0.8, 27.7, 28.3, 28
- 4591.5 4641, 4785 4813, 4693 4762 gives 0.4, 28.6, 28.4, 28.5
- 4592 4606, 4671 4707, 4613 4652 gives -1.1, 27.5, 28.1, 27.8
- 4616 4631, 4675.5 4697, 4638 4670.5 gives 0.9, 29.2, 28.6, 28.9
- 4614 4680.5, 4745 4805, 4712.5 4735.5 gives 0.2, 28.4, 28.9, 28.7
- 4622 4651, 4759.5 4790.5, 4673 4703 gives 0.3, 28.5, 28.7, 28.6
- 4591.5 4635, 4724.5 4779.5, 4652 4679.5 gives 0.7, 28.8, 28.8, 28.8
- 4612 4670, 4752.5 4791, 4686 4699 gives 0.1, 28.4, 28.7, 28.5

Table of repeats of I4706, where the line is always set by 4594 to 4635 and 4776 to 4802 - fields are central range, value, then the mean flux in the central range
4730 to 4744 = 0.3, 28.1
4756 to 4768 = 0.2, 28.3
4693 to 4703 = 0.5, 27.3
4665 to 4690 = 0.5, 28.2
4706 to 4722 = 0.8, 27.4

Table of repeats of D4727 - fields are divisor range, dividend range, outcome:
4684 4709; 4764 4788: 1.06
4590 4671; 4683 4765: 1.04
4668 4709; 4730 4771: 1.06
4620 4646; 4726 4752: 1.07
